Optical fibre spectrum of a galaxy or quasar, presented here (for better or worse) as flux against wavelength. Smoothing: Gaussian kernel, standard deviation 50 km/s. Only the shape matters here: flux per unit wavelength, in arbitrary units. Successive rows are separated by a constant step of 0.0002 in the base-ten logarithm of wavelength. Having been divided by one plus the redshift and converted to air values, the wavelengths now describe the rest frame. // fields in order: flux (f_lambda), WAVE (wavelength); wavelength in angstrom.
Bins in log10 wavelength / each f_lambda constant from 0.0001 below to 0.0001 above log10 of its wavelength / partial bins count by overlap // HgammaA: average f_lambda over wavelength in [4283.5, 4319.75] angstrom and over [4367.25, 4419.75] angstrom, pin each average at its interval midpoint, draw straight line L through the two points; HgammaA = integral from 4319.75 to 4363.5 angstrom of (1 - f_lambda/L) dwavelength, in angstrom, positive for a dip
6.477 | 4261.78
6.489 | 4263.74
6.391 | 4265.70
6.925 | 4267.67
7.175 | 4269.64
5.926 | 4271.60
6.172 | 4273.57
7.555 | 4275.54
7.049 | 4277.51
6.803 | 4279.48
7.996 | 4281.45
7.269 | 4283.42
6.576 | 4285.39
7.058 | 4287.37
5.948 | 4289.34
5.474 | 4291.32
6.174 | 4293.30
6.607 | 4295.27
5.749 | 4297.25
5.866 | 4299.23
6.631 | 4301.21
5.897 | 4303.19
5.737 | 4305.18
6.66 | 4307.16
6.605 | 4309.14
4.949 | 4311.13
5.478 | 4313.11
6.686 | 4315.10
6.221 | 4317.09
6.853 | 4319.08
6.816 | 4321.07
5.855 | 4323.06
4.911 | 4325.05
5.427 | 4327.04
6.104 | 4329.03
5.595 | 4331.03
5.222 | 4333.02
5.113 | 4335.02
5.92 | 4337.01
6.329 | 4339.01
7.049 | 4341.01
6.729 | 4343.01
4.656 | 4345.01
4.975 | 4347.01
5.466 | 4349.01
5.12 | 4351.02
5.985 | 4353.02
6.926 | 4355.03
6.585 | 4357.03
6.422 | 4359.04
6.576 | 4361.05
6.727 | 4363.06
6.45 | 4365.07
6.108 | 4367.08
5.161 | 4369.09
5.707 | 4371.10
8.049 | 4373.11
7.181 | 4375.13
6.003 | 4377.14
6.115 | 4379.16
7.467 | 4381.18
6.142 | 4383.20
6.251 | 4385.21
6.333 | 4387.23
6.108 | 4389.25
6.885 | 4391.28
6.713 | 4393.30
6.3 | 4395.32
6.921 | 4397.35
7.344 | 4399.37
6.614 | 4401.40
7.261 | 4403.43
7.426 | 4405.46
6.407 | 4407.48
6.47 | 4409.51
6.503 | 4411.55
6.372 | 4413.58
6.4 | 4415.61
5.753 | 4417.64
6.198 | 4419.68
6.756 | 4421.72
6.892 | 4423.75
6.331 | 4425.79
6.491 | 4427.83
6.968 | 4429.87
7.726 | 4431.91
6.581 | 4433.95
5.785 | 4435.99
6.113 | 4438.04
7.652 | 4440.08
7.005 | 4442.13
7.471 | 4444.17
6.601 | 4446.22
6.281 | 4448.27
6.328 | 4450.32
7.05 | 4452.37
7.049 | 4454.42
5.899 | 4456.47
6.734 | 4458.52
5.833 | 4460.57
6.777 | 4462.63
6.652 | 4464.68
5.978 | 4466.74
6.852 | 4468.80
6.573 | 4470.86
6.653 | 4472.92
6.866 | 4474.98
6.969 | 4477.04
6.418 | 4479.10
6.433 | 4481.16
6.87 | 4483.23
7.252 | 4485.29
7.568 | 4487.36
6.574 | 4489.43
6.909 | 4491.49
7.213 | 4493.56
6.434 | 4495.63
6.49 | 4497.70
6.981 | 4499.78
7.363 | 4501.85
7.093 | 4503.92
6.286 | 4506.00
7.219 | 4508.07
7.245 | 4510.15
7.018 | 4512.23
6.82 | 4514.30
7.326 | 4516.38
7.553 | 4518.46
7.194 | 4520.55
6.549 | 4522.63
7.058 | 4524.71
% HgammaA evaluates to 2.88 angstrom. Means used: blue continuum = 6.2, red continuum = 6.54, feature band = 5.93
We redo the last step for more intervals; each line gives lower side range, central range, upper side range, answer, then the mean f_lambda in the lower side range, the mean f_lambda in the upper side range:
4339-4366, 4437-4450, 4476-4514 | -0.4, 6.13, 6.91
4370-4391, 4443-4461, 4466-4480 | 0.0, 6.54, 6.63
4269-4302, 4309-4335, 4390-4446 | 3.0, 6.58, 6.71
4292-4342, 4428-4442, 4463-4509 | -0.5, 6.01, 6.8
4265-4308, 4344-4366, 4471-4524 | 2.2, 6.53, 6.93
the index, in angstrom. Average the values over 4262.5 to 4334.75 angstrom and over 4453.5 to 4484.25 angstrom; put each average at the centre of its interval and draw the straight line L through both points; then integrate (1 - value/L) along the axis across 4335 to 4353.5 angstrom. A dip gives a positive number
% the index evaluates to 1.8 angstrom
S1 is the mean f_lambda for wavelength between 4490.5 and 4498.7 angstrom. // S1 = 6.76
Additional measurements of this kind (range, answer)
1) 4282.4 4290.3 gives 6.72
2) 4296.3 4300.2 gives 5.81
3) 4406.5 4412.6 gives 6.45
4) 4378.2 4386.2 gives 6.5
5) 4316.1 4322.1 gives 6.62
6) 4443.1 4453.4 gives 6.75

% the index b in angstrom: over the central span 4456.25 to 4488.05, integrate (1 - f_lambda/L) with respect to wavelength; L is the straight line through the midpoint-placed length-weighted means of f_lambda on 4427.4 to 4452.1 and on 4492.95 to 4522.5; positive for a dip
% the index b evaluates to 1.0 angstrom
